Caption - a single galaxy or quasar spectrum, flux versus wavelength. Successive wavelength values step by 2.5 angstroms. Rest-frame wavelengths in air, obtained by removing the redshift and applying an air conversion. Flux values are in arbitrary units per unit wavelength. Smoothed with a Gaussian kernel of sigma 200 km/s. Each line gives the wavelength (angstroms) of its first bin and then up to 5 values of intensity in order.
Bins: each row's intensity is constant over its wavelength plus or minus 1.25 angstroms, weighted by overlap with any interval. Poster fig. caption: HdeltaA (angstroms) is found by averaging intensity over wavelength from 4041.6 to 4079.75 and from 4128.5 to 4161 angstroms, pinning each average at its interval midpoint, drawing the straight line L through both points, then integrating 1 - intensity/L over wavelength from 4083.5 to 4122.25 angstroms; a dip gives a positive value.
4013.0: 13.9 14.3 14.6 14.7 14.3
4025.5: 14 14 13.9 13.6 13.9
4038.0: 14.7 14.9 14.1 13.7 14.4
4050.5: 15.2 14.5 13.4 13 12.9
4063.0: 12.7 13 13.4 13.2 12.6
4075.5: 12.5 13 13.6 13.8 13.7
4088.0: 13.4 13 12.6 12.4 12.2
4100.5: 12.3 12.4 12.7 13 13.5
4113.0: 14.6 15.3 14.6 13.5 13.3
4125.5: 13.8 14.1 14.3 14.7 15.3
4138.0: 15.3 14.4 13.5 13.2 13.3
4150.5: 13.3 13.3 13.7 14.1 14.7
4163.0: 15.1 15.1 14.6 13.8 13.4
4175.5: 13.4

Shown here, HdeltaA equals 1.3 angstroms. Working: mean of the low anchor 13.4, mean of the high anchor 14.1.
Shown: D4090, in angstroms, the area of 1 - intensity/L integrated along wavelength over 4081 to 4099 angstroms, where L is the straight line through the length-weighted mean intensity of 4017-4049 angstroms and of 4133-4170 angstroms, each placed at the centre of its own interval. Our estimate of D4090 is 1.5 angstroms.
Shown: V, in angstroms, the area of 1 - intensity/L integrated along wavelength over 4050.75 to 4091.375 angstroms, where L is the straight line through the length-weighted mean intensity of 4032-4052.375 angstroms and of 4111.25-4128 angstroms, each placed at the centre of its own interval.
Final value 2.8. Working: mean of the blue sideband 14.3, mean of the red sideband 14.2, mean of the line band 13.3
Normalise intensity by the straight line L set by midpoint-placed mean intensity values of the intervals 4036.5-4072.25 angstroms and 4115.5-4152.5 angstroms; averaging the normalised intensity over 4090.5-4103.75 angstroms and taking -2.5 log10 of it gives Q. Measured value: 0.123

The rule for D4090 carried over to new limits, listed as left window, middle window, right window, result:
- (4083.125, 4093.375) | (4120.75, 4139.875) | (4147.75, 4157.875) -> -1.33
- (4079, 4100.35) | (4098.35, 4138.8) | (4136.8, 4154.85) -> -1.36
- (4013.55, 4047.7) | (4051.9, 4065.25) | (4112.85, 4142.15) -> 0.94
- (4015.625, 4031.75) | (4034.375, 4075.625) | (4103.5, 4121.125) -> 1.24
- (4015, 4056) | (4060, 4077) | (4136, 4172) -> 1.58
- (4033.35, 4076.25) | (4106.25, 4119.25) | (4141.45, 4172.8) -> -0.29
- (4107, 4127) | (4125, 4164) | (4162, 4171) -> 0.66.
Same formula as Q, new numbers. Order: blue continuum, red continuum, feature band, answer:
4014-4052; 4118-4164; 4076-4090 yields 0.060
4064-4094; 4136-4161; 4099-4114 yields 0.033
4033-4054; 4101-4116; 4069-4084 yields 0.063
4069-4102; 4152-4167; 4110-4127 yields -0.042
